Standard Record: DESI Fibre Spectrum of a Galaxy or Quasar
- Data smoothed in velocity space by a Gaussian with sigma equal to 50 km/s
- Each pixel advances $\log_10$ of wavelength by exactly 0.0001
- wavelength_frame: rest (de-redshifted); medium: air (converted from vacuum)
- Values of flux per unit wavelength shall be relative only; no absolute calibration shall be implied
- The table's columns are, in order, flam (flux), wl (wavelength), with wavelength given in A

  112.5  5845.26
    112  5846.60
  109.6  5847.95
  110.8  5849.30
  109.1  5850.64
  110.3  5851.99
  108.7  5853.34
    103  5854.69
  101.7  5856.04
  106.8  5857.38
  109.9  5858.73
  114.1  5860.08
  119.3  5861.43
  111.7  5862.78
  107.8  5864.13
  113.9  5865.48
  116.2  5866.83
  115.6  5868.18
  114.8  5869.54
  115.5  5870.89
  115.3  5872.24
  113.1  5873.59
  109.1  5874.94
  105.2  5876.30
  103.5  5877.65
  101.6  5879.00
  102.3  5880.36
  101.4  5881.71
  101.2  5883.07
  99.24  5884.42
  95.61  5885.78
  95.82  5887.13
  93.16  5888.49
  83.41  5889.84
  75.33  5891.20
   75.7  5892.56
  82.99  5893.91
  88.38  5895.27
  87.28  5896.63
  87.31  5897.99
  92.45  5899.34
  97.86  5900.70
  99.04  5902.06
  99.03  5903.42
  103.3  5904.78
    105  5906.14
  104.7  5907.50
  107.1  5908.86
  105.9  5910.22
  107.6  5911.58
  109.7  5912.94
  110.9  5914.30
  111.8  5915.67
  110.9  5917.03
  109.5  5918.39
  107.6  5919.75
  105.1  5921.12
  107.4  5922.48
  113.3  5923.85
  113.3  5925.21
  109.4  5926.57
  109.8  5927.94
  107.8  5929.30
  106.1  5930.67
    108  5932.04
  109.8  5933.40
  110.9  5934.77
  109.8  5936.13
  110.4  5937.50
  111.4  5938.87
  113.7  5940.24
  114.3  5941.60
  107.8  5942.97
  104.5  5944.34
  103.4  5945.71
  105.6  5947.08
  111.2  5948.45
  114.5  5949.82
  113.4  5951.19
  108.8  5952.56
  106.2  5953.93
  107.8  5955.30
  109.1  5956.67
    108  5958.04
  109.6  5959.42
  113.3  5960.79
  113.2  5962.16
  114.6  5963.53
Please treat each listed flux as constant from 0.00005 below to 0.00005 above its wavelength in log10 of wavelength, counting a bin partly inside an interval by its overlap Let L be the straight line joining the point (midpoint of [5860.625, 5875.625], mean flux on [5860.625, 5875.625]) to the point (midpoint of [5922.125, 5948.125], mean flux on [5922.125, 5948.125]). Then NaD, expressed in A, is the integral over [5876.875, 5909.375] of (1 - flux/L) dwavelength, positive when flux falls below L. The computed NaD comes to 4.9 A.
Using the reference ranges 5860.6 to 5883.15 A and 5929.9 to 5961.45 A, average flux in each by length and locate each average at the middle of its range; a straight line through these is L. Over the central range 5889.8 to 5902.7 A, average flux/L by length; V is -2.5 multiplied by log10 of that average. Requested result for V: 0.252 mag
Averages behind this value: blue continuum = 110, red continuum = 109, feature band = 87.1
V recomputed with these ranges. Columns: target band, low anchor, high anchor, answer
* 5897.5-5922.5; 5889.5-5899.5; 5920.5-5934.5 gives -0.10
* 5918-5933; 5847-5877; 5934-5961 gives 0.01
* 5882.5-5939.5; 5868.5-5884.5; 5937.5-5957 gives 0.07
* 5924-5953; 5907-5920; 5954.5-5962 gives 0.00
